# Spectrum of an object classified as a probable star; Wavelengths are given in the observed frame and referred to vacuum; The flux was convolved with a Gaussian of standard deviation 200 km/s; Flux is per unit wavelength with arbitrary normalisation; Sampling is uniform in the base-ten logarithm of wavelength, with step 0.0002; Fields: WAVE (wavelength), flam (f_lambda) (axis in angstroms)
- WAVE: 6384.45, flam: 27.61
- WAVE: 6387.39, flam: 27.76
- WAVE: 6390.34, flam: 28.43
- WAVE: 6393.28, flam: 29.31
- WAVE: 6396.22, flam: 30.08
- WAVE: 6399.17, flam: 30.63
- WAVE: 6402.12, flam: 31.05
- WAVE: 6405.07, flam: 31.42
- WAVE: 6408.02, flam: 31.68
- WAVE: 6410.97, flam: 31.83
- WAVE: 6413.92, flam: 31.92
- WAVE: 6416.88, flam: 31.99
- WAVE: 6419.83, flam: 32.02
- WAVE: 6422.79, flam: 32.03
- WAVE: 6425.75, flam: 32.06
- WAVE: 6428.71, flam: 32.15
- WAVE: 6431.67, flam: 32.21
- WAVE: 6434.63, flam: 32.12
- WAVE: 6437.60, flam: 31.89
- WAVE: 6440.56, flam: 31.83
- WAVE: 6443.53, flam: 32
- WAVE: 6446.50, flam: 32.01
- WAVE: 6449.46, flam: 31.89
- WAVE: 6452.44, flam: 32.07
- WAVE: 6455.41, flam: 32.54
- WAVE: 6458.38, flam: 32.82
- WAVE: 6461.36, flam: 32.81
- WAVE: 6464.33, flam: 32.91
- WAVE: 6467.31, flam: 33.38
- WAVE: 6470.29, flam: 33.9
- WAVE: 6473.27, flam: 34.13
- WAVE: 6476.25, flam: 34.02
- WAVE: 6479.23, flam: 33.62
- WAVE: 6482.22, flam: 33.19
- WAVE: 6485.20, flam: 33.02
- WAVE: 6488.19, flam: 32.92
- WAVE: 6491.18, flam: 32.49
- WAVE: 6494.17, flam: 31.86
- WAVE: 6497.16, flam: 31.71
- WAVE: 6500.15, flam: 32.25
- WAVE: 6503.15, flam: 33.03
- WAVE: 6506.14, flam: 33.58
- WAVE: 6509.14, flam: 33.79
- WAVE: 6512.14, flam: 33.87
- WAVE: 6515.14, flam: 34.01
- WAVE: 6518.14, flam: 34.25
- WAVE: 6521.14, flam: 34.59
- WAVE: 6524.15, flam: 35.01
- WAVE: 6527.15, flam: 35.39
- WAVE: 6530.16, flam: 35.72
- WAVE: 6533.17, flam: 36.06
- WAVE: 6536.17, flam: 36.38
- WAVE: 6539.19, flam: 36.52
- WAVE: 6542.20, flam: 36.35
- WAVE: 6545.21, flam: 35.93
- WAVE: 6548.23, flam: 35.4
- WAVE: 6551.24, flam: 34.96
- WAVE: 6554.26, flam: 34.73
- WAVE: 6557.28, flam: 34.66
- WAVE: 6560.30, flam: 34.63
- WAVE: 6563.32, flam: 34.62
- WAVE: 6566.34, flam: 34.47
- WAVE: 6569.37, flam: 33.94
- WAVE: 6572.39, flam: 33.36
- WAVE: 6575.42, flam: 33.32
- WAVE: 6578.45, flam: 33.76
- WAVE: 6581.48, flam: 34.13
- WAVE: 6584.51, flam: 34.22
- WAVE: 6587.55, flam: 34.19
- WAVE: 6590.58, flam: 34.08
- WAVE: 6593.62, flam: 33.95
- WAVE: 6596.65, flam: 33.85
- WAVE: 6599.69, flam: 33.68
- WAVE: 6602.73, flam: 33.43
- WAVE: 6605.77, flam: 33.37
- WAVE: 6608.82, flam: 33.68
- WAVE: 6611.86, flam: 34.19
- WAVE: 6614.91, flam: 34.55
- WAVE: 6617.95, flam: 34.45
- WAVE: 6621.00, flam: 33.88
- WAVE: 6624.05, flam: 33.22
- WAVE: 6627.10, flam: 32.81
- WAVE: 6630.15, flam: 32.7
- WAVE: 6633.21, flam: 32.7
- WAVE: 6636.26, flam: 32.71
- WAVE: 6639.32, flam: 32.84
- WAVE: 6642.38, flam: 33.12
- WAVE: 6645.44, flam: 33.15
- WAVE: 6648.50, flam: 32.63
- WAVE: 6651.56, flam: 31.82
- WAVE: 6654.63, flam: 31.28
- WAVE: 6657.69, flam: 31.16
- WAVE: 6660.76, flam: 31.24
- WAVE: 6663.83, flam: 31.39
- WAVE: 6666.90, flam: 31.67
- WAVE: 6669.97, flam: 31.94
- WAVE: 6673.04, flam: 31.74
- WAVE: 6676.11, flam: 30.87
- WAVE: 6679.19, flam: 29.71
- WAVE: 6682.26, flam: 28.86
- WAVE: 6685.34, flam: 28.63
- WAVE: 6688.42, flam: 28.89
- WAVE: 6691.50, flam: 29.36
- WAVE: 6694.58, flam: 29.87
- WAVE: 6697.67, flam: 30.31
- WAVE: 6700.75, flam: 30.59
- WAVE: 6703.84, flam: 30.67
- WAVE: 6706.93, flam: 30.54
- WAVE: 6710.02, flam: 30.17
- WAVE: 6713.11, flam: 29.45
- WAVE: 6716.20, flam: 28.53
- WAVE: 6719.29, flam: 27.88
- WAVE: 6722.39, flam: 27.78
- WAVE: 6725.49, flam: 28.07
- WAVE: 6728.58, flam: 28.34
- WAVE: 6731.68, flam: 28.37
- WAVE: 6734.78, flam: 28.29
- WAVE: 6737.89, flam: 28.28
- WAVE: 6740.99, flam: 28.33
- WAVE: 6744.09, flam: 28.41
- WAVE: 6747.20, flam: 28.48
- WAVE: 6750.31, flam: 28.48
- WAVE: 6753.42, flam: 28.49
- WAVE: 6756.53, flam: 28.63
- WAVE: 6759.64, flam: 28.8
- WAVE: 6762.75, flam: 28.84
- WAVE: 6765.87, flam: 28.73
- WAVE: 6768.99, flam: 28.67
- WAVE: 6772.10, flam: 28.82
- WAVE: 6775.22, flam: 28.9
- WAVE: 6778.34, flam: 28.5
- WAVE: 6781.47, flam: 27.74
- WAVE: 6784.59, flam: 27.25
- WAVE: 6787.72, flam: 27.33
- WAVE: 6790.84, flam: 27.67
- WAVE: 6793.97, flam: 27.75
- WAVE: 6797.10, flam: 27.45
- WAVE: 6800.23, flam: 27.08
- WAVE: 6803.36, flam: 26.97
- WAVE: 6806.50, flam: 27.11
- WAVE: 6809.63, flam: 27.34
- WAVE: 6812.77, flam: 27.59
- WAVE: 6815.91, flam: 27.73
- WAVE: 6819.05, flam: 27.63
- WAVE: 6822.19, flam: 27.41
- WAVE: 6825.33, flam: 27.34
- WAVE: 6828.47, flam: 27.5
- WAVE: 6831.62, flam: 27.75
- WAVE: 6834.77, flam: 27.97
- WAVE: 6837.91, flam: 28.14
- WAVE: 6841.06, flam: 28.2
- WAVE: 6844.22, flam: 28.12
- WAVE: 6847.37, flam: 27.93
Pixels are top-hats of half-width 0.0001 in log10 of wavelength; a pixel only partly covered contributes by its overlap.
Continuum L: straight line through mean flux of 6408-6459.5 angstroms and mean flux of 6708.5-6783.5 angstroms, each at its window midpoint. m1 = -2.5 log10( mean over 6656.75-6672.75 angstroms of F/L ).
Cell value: -0.07 mag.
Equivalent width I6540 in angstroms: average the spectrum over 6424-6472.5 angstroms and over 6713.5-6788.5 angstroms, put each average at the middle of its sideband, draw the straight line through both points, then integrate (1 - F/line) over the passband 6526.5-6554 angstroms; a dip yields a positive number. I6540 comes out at -4.1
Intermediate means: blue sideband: 32.4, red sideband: 28.4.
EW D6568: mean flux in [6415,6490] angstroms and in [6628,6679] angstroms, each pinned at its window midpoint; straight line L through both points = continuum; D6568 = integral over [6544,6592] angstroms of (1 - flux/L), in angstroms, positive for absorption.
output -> -3.2 angstroms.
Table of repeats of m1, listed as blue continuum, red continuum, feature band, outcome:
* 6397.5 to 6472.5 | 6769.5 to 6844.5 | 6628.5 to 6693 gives -0.07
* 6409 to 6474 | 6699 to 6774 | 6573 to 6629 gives -0.11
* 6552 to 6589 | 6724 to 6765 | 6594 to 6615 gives -0.02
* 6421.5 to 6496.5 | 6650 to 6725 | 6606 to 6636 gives -0.09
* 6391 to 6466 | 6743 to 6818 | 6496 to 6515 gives -0.07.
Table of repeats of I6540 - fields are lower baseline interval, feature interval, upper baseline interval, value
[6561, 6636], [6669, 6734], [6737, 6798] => 1.96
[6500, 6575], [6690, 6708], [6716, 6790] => -0.18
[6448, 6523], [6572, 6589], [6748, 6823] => -1.27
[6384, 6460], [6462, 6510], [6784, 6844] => -3.72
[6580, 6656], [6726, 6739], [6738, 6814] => 0.54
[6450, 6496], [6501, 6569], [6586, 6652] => -3.43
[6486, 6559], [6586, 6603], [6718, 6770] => -0.76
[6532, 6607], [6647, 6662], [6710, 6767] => -0.06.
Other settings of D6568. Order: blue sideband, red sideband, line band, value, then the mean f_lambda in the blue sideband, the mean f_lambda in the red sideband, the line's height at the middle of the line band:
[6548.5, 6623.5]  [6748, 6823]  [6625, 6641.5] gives -0.1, 34.1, 28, 32.6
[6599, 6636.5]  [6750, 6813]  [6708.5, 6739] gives 1.5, 33.5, 28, 29.9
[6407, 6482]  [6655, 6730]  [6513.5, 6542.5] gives -3.4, 32.5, 29.9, 31.6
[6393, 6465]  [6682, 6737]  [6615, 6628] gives -1.6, 31.8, 29.1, 30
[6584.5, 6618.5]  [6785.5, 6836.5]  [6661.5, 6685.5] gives 0.8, 33.9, 27.5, 31.7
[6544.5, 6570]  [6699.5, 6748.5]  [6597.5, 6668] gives -1.6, 34.8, 28.9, 32.1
